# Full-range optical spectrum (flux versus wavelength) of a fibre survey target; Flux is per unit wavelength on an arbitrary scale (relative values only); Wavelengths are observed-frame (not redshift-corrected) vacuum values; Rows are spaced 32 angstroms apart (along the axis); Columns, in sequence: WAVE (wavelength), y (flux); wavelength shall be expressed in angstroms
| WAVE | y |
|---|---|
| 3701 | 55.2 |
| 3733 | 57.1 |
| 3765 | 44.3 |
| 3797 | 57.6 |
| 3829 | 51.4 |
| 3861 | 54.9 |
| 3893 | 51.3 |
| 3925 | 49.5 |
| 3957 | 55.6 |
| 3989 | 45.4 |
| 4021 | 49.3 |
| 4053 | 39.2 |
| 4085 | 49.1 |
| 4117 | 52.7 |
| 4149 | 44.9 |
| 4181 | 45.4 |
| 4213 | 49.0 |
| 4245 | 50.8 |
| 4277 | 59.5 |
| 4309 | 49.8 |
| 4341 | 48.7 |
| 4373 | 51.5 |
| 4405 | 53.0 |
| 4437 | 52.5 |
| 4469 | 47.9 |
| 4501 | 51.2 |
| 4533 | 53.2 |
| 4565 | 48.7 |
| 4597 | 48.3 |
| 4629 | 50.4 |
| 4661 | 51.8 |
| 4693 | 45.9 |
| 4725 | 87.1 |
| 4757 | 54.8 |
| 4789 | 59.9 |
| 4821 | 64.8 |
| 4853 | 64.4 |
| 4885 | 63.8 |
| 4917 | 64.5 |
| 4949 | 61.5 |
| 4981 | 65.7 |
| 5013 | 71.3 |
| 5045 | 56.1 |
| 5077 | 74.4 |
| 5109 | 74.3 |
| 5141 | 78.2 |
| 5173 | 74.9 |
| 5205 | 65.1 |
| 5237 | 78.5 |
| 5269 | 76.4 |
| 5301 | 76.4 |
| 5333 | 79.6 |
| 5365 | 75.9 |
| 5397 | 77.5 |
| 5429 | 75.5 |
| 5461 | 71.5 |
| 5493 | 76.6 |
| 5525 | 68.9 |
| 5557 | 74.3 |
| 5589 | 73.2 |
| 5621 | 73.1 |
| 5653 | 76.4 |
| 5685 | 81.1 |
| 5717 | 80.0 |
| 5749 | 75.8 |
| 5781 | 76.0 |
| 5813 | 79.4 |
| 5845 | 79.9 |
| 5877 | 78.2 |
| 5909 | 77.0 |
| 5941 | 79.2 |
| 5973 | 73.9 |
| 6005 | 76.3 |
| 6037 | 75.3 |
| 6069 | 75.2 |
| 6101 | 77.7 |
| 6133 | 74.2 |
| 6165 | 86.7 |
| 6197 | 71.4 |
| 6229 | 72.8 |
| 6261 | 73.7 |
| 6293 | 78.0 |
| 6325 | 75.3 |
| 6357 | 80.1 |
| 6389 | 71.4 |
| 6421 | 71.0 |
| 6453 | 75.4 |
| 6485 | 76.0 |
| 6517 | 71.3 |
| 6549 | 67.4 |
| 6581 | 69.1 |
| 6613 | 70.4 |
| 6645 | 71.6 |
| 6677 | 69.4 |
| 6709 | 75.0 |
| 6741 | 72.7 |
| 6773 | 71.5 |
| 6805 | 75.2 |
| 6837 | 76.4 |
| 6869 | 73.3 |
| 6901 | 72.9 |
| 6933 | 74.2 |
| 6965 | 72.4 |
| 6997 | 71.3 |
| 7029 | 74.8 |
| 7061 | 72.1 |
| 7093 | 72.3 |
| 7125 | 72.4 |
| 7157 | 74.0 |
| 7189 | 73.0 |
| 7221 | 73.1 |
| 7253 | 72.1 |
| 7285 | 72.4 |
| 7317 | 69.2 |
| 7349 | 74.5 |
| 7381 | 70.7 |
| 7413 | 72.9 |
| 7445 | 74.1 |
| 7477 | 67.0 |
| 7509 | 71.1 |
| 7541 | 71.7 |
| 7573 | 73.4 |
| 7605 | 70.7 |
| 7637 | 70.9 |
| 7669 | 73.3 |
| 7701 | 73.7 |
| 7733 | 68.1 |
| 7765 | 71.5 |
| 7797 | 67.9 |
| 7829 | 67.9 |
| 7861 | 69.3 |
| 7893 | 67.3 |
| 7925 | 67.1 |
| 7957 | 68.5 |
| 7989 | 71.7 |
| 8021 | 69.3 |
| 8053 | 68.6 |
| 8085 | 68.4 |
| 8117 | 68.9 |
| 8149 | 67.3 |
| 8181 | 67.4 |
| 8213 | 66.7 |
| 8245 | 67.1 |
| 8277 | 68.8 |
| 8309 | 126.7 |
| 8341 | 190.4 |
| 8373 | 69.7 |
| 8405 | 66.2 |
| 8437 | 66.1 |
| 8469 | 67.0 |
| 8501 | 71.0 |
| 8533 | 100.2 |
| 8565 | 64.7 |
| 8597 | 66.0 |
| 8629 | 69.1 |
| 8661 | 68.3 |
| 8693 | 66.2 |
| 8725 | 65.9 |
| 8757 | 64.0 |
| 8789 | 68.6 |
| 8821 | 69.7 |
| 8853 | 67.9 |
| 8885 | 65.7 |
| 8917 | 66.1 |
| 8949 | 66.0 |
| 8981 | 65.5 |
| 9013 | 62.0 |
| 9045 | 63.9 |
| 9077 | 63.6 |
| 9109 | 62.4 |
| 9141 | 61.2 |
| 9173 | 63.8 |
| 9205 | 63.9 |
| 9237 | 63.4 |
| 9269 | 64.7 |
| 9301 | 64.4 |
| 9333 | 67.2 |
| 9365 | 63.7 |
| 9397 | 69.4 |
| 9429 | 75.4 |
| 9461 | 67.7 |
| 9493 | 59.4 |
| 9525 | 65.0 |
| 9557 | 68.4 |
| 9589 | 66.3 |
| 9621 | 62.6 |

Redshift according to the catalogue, 0.268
